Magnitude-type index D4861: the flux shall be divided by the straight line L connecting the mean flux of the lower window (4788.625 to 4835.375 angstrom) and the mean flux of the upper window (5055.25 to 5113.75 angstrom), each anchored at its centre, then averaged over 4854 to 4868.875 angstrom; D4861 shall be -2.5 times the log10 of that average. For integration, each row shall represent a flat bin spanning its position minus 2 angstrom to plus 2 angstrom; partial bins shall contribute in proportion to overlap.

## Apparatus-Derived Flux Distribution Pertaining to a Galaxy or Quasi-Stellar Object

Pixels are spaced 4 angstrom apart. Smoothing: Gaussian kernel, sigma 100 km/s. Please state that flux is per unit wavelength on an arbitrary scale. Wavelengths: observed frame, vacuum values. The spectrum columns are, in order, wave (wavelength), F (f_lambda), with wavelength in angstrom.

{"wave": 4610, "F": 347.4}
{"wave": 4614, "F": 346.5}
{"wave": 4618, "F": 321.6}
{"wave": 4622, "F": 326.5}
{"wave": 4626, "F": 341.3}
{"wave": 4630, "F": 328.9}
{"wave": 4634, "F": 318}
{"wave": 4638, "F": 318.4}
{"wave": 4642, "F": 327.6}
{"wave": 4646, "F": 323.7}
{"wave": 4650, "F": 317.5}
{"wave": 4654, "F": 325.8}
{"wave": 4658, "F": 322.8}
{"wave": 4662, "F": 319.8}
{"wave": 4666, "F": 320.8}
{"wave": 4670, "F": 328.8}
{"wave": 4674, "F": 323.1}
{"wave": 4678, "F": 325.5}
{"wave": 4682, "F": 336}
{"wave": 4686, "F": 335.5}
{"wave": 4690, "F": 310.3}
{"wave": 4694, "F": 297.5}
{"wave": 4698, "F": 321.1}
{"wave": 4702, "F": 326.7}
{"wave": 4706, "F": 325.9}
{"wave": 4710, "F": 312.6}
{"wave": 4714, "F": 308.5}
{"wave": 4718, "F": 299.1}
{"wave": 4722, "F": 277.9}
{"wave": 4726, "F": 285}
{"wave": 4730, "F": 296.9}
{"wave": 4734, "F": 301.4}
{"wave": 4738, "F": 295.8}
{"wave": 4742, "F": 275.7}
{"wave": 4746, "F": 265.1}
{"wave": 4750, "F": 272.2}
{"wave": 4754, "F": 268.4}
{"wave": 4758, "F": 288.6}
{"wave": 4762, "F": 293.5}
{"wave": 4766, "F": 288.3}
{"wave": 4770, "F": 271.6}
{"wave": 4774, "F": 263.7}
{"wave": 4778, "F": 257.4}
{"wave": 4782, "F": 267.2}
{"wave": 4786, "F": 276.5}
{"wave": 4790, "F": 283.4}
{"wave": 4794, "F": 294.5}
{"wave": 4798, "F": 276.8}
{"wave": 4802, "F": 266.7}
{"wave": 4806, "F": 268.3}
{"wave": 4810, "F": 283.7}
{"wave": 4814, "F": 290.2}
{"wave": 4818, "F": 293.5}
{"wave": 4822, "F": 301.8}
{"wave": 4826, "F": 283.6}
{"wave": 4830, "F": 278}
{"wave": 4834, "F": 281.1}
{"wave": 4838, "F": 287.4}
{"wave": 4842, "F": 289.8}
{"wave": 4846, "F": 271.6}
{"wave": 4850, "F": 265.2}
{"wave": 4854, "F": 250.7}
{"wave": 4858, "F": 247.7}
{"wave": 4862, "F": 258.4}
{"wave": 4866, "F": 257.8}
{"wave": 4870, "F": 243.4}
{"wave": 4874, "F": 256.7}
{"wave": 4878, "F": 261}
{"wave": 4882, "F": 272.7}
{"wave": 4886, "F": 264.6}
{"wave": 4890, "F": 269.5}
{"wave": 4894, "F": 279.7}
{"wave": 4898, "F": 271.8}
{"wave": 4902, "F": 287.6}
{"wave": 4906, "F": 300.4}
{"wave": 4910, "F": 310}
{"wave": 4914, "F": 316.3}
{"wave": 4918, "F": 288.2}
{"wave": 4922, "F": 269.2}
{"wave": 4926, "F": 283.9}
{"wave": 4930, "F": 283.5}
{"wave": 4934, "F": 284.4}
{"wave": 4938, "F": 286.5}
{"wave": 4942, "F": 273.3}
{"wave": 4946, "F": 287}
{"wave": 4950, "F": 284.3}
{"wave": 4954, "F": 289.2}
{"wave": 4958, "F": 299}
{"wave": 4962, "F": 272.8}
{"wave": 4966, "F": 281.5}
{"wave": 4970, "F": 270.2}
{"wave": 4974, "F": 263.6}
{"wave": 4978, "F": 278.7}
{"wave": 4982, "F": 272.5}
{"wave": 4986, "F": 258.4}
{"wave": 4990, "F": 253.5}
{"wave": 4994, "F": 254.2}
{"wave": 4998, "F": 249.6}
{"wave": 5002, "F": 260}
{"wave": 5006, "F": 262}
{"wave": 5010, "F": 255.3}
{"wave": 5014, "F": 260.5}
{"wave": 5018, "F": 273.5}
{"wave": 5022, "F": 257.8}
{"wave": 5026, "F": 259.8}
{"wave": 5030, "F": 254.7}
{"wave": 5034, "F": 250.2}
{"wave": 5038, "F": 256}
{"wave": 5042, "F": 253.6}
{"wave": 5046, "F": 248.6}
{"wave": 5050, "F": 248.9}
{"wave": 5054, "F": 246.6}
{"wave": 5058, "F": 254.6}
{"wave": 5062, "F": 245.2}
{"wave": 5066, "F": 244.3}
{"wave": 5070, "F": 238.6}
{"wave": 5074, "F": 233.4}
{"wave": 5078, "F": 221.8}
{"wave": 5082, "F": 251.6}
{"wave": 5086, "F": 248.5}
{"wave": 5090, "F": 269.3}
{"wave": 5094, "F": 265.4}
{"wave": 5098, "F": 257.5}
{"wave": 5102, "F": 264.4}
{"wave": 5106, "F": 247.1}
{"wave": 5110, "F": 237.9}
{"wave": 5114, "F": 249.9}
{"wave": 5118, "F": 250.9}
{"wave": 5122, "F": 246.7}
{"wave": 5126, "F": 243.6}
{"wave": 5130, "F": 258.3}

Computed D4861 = 0.10 mag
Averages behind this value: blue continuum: 283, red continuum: 249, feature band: 253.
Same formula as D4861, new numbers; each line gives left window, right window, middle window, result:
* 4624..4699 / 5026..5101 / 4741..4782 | 0.12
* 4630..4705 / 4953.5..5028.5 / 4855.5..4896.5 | 0.10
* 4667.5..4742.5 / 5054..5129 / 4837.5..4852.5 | 0.04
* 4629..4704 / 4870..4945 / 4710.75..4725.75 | 0.06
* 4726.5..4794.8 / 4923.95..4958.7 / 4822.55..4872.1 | 0.05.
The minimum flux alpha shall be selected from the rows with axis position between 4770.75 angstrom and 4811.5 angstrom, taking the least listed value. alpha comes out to 257.4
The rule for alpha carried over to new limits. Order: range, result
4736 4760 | 265.1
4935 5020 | 249.6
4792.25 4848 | 266.7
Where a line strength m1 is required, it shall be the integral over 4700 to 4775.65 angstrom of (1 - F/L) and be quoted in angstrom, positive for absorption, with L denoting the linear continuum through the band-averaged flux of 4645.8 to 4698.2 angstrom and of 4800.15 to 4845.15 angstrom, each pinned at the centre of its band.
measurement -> 3.7 angstrom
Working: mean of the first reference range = 322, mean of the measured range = 290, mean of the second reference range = 284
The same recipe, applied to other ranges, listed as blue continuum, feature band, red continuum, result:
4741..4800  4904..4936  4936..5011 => -2.27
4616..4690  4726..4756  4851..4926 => 2.29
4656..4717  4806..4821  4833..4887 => -0.41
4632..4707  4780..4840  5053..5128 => 3.10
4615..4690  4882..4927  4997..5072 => -1.13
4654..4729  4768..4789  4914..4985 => 2.47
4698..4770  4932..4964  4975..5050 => -2.15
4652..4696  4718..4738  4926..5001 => 1.38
